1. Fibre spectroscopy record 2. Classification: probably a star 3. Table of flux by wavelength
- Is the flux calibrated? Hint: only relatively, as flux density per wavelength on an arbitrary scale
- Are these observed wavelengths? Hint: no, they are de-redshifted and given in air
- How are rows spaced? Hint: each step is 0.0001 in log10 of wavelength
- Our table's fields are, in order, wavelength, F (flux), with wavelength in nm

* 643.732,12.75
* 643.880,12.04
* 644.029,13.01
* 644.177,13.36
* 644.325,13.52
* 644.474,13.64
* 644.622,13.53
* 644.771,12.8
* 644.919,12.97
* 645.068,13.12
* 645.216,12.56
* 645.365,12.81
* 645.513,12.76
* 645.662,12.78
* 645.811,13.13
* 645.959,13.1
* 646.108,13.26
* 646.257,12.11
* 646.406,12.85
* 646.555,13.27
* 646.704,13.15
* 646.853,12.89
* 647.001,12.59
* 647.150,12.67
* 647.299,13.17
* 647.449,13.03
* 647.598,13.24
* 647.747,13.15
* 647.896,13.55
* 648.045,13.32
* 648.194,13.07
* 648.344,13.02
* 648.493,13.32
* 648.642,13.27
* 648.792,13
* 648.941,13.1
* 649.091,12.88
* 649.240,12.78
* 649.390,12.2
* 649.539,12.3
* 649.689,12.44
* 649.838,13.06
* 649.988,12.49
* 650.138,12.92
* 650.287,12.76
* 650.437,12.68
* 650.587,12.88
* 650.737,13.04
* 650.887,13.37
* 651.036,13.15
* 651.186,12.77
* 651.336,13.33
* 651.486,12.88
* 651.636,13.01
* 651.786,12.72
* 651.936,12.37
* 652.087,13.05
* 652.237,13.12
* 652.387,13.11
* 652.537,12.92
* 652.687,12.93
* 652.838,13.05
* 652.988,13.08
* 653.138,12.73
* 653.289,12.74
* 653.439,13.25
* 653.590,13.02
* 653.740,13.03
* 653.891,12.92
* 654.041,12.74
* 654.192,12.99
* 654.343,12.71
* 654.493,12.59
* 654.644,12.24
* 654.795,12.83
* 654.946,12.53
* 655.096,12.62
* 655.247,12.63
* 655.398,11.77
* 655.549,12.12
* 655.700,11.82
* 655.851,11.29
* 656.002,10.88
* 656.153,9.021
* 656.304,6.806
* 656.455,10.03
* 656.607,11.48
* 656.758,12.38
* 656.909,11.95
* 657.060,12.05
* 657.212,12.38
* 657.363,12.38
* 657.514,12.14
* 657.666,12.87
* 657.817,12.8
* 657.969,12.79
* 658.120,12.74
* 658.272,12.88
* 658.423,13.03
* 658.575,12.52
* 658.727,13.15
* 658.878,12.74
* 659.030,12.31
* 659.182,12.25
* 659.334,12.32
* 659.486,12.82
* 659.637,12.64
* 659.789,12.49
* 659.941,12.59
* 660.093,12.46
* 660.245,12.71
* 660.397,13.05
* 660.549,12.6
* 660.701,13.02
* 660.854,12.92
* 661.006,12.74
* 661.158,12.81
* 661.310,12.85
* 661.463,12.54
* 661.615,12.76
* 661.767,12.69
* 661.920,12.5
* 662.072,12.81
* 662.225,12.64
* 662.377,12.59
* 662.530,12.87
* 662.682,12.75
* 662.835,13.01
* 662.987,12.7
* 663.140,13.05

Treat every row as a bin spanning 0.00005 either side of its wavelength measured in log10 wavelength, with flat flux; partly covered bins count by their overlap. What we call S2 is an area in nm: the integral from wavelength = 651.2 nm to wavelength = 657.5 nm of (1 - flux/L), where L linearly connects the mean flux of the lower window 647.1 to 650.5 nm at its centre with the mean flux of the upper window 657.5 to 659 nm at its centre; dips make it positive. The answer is 0.27 nm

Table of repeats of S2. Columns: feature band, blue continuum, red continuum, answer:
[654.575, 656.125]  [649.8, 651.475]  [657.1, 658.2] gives 0.09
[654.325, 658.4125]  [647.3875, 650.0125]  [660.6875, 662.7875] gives 0.30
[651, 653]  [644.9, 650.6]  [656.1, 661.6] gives -0.05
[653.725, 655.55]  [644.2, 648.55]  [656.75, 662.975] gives 0.03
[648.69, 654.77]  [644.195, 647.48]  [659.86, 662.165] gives 0.01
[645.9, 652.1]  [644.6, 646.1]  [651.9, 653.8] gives 0.01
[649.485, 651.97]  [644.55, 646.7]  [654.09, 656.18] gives -0.07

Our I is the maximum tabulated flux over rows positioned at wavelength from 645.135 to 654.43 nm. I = 13.55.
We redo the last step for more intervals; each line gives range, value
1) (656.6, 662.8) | 13.15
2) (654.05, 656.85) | 12.99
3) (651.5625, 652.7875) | 13.12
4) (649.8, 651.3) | 13.37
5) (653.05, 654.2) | 13.25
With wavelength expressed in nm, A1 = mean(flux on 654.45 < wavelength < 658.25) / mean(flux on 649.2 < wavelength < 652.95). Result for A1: 0.92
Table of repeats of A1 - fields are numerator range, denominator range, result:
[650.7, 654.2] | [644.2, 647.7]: 1.00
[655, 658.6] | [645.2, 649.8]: 0.91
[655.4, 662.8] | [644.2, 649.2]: 0.94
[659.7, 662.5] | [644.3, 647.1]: 0.98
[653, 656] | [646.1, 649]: 0.96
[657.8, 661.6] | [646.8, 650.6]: 0.98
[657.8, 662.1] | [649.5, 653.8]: 0.98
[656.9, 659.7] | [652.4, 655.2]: 0.98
